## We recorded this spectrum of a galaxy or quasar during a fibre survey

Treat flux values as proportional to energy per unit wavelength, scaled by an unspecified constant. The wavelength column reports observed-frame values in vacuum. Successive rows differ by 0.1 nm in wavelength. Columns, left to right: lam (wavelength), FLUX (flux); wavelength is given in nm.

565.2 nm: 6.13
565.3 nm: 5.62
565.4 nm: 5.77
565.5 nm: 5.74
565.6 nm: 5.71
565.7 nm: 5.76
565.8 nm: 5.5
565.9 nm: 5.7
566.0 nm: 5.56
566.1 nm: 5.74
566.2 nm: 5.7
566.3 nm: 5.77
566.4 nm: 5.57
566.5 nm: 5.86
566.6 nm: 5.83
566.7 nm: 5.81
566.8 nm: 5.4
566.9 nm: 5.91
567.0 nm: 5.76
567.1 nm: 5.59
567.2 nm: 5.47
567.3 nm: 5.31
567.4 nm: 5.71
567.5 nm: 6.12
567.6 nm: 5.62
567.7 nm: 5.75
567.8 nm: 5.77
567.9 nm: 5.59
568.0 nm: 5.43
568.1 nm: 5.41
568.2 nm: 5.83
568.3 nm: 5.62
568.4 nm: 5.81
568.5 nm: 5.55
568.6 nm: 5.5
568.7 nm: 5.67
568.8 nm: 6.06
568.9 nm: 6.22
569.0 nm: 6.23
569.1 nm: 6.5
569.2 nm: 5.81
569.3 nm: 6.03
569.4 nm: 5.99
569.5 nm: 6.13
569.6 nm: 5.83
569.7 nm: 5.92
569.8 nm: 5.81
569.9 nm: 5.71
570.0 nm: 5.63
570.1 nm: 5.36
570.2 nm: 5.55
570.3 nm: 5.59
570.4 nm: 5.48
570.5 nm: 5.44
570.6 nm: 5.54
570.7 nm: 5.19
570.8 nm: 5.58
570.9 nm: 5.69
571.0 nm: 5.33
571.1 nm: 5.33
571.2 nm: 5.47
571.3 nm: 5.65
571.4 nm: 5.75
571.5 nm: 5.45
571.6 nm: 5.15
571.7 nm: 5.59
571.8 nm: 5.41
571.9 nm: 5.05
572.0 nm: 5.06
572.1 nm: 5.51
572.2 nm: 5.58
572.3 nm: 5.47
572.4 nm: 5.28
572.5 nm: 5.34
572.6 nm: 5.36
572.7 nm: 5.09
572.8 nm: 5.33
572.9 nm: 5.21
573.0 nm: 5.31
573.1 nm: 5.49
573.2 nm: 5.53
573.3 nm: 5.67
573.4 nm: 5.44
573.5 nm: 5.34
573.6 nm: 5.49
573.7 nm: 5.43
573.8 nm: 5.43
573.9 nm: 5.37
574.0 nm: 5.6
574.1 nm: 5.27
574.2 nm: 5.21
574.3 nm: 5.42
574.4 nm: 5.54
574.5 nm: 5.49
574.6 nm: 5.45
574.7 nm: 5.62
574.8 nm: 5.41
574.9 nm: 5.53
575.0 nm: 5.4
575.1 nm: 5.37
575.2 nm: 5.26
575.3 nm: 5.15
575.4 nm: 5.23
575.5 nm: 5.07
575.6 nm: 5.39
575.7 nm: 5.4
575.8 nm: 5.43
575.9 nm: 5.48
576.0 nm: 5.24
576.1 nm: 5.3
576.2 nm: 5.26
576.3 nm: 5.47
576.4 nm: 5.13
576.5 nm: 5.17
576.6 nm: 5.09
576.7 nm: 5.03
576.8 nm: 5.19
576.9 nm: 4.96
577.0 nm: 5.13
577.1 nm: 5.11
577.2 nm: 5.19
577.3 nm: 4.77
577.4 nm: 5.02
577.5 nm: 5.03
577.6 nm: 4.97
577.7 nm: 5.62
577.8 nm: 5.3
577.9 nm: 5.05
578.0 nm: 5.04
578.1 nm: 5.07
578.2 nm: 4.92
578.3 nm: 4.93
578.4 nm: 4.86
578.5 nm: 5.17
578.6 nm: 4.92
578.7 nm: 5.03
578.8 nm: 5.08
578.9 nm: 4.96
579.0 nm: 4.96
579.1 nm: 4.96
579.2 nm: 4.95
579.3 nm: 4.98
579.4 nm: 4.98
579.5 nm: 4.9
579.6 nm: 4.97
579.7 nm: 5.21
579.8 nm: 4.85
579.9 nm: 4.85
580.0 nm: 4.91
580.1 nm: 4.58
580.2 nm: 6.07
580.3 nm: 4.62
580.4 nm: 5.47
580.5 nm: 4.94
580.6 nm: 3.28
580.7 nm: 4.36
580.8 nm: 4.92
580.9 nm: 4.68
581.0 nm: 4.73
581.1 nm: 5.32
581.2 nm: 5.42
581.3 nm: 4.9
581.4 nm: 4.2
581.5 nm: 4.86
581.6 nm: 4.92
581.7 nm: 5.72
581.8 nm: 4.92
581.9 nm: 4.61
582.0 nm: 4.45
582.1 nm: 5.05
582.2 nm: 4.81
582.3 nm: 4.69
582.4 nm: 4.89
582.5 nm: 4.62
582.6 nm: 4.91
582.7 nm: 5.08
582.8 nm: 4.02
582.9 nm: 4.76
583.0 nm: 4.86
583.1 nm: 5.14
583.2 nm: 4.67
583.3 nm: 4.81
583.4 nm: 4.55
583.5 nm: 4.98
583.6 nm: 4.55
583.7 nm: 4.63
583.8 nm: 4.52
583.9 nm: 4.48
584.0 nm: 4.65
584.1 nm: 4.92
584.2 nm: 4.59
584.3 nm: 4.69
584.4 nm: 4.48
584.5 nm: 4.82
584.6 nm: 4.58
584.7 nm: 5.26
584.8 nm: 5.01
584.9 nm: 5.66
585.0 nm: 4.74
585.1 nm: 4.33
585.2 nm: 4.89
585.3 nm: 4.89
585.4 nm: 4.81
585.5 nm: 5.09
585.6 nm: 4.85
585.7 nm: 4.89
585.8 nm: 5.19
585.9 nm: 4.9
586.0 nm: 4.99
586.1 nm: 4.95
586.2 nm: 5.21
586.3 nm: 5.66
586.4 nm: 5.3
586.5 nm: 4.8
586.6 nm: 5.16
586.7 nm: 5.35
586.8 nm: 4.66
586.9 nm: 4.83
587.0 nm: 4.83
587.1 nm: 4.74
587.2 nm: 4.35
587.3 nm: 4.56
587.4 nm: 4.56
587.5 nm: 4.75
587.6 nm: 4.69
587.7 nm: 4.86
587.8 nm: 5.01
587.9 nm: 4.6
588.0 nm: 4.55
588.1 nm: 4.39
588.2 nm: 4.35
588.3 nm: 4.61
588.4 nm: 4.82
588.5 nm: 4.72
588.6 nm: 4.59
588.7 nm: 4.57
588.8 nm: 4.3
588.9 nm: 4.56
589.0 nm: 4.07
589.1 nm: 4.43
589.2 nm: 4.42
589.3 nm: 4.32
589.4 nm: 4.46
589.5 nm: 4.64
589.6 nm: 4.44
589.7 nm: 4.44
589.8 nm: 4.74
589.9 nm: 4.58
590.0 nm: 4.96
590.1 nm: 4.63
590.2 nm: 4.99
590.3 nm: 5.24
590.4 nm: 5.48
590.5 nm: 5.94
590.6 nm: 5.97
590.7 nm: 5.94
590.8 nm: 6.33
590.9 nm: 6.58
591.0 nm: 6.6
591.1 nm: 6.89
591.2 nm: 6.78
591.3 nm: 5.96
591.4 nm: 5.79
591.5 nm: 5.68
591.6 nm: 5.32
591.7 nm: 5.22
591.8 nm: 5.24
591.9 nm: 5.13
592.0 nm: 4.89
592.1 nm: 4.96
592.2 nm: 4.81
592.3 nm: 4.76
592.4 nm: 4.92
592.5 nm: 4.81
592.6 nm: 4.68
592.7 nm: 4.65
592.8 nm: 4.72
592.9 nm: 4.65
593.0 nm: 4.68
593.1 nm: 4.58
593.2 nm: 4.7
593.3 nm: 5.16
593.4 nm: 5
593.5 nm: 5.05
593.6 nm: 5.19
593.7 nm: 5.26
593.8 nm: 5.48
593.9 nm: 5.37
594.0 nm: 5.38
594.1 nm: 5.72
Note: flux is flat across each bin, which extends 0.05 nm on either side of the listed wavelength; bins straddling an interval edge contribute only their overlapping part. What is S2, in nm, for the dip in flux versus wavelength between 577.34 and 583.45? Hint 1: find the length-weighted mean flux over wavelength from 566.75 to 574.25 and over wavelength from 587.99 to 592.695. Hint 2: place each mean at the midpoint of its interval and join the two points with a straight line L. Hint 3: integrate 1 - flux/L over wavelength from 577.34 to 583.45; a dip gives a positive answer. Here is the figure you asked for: 0.481 nm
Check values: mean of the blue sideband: 5.57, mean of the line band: 4.91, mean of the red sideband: 5.07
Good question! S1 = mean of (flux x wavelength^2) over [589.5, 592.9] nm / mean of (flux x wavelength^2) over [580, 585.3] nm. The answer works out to 1.1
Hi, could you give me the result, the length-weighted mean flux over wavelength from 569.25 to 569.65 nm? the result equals 5.99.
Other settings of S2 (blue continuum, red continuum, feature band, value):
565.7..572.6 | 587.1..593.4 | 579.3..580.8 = 0.12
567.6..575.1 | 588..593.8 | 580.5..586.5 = 0.47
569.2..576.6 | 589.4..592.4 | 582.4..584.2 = 0.23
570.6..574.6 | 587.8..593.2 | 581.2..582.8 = 0.11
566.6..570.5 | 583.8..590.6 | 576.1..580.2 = 0.16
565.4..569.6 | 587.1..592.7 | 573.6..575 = 0.02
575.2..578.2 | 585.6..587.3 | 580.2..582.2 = 0.10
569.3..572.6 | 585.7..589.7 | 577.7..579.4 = 0.04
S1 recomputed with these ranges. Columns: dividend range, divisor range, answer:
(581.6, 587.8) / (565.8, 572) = 0.90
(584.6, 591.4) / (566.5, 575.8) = 0.95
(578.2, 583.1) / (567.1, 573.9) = 0.91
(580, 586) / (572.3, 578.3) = 0.94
